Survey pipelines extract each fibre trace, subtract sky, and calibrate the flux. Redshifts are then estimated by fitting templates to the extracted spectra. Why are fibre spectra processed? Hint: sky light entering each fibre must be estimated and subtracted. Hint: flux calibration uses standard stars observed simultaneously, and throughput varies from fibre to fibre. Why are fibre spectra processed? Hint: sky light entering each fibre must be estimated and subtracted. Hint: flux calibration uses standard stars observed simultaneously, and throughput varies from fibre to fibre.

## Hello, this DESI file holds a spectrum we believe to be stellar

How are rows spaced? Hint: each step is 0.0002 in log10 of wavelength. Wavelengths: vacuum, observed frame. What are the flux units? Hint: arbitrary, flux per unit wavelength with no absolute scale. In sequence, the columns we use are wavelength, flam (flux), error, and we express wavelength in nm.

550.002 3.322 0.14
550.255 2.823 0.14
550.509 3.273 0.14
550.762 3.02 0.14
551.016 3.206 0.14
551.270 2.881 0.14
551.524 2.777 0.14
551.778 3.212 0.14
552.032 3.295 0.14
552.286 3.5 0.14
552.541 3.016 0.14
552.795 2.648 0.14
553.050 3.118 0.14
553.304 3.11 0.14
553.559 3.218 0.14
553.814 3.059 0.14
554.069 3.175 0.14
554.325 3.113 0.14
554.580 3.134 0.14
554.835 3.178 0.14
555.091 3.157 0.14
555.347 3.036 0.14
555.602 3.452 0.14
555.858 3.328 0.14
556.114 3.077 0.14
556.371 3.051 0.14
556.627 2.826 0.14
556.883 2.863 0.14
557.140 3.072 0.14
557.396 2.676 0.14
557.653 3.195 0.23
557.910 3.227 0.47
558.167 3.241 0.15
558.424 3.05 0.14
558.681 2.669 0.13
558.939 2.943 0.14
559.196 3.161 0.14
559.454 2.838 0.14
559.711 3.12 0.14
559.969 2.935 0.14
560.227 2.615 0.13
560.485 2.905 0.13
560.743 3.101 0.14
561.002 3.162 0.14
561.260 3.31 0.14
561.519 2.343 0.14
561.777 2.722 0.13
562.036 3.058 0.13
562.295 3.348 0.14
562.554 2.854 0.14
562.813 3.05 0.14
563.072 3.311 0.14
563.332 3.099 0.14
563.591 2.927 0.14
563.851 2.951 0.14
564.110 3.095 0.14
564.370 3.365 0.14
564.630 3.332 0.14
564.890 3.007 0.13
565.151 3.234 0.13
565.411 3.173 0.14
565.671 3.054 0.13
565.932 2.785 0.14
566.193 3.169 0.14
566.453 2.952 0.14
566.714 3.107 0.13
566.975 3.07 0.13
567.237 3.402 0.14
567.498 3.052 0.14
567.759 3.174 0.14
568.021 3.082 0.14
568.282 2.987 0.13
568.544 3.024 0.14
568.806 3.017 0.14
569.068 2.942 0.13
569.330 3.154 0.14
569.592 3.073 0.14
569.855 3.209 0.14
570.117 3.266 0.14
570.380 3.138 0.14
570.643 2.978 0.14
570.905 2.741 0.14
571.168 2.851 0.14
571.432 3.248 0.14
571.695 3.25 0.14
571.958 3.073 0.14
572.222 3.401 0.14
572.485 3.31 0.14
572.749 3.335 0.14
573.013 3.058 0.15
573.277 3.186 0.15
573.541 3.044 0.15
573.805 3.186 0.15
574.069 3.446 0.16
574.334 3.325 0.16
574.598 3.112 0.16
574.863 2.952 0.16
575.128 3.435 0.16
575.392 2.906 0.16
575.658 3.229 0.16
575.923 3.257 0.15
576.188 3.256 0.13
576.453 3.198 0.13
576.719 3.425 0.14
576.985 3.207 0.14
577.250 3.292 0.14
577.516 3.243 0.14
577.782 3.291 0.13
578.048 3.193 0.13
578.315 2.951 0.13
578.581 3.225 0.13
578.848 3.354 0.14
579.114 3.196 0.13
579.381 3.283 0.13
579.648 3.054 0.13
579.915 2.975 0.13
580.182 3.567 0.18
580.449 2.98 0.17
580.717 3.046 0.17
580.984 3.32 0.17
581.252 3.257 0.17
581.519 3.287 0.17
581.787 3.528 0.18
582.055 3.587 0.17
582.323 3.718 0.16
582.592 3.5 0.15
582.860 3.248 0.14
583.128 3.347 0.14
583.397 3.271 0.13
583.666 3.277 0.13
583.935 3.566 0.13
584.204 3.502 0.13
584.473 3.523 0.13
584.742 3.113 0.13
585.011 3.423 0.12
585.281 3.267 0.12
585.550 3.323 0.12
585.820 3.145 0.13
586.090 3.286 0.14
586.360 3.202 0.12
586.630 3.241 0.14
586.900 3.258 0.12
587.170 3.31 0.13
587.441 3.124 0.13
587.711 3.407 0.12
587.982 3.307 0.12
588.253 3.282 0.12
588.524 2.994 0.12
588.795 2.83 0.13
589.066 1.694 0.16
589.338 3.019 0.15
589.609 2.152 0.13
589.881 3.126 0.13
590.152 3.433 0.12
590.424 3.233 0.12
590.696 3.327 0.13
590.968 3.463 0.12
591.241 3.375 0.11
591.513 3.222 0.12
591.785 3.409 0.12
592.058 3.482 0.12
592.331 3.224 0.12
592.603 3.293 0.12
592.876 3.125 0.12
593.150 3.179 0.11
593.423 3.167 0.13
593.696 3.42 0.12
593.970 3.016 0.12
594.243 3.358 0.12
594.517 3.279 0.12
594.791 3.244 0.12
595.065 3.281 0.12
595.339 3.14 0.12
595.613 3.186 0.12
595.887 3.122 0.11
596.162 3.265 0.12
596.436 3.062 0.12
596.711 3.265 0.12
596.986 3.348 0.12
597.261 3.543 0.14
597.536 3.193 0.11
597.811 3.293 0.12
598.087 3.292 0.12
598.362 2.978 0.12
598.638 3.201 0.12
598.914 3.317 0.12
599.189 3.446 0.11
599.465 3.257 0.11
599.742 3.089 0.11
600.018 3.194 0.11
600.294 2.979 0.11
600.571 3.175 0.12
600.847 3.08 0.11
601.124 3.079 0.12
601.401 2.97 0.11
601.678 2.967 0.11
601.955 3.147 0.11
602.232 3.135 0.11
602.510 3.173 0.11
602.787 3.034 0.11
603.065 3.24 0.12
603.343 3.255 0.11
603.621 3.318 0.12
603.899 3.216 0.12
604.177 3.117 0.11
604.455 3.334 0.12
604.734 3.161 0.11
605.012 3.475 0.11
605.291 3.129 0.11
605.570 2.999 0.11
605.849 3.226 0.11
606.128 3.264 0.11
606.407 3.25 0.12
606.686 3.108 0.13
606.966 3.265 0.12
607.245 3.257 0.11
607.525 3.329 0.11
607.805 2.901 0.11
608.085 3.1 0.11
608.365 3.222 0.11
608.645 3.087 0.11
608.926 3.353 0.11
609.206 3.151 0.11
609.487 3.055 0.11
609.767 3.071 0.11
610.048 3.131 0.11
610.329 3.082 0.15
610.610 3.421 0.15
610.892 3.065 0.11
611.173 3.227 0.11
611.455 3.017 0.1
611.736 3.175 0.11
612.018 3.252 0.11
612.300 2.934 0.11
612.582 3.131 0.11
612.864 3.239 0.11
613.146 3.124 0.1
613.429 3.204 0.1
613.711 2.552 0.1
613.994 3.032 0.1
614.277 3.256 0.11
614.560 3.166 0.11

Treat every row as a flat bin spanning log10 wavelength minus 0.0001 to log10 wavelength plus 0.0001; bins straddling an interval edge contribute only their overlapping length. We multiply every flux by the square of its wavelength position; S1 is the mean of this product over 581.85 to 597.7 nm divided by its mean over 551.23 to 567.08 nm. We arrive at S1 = 1.18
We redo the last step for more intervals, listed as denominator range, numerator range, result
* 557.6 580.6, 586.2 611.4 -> 1.13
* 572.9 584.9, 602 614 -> 1.07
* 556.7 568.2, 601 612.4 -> 1.21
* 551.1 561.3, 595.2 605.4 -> 1.22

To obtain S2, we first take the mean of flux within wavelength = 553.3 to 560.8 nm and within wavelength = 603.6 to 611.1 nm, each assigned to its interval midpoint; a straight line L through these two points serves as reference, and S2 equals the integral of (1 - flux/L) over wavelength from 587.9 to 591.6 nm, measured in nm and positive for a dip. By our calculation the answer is 0.13 nm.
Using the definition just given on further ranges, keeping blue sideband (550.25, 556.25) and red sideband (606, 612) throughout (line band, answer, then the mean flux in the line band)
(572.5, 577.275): -0.112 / 3.21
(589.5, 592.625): -0.080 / 3.24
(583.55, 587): -0.184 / 3.32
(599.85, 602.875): 0.074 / 3.09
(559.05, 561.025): 0.100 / 2.97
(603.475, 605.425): -0.052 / 3.25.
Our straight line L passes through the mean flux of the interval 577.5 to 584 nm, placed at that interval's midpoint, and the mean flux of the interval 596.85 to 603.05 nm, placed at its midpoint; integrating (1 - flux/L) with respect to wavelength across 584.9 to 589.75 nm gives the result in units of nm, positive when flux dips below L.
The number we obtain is 0.274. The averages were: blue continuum 3.29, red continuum 3.18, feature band 3.07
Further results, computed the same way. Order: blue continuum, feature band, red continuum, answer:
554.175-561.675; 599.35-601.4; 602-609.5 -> 0.04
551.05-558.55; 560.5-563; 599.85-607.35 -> 0.09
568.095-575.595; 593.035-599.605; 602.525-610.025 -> -0.15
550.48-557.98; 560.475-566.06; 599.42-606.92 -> 0.09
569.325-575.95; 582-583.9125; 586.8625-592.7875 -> -0.17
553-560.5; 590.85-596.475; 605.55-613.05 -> -0.23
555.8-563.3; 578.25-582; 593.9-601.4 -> -0.14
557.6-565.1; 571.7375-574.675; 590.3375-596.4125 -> -0.10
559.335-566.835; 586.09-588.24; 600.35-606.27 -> -0.11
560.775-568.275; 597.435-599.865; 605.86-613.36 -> -0.07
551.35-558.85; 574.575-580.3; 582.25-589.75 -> -0.10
